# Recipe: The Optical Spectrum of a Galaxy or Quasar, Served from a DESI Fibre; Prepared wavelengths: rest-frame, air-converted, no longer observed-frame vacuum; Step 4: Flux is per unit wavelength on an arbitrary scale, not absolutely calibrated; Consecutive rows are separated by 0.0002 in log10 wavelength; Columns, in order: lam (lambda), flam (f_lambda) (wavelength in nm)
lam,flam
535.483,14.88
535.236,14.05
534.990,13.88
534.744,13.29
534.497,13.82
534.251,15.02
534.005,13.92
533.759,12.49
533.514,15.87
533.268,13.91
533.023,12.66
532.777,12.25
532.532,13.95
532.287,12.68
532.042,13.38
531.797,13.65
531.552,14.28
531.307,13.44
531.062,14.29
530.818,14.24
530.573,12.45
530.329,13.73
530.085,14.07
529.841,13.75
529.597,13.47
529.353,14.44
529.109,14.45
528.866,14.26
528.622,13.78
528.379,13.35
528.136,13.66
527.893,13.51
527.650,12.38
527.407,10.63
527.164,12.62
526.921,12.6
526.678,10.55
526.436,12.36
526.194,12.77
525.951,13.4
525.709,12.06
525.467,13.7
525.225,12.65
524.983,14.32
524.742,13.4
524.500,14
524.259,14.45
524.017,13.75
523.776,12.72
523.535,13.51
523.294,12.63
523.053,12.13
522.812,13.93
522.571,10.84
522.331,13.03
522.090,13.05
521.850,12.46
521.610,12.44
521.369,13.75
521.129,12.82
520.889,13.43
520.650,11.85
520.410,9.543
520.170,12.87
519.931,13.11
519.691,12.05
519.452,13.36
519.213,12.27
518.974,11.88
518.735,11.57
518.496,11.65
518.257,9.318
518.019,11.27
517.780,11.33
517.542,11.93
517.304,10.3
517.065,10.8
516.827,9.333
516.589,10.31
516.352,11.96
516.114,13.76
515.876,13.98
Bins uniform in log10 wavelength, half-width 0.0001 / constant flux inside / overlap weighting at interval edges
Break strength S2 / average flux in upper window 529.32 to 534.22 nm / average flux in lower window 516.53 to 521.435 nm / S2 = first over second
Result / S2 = 1.17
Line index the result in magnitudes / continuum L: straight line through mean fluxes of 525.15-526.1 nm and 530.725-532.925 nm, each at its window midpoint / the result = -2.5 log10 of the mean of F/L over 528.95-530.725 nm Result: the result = -0.03 mag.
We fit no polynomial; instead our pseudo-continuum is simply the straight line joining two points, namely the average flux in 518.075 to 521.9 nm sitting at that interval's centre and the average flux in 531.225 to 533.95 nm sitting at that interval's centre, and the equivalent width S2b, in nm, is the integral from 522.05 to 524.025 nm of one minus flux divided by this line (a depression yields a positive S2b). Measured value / -0.05 nm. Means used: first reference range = 12.1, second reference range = 13.5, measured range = 12.8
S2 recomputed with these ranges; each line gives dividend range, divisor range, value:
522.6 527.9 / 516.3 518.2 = 1.19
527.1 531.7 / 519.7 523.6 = 1.08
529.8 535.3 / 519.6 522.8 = 1.10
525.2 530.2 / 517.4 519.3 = 1.15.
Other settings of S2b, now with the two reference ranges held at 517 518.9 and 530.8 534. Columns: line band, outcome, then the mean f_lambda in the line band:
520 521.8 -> -0.13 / 12.4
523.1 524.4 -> -0.14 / 13.4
